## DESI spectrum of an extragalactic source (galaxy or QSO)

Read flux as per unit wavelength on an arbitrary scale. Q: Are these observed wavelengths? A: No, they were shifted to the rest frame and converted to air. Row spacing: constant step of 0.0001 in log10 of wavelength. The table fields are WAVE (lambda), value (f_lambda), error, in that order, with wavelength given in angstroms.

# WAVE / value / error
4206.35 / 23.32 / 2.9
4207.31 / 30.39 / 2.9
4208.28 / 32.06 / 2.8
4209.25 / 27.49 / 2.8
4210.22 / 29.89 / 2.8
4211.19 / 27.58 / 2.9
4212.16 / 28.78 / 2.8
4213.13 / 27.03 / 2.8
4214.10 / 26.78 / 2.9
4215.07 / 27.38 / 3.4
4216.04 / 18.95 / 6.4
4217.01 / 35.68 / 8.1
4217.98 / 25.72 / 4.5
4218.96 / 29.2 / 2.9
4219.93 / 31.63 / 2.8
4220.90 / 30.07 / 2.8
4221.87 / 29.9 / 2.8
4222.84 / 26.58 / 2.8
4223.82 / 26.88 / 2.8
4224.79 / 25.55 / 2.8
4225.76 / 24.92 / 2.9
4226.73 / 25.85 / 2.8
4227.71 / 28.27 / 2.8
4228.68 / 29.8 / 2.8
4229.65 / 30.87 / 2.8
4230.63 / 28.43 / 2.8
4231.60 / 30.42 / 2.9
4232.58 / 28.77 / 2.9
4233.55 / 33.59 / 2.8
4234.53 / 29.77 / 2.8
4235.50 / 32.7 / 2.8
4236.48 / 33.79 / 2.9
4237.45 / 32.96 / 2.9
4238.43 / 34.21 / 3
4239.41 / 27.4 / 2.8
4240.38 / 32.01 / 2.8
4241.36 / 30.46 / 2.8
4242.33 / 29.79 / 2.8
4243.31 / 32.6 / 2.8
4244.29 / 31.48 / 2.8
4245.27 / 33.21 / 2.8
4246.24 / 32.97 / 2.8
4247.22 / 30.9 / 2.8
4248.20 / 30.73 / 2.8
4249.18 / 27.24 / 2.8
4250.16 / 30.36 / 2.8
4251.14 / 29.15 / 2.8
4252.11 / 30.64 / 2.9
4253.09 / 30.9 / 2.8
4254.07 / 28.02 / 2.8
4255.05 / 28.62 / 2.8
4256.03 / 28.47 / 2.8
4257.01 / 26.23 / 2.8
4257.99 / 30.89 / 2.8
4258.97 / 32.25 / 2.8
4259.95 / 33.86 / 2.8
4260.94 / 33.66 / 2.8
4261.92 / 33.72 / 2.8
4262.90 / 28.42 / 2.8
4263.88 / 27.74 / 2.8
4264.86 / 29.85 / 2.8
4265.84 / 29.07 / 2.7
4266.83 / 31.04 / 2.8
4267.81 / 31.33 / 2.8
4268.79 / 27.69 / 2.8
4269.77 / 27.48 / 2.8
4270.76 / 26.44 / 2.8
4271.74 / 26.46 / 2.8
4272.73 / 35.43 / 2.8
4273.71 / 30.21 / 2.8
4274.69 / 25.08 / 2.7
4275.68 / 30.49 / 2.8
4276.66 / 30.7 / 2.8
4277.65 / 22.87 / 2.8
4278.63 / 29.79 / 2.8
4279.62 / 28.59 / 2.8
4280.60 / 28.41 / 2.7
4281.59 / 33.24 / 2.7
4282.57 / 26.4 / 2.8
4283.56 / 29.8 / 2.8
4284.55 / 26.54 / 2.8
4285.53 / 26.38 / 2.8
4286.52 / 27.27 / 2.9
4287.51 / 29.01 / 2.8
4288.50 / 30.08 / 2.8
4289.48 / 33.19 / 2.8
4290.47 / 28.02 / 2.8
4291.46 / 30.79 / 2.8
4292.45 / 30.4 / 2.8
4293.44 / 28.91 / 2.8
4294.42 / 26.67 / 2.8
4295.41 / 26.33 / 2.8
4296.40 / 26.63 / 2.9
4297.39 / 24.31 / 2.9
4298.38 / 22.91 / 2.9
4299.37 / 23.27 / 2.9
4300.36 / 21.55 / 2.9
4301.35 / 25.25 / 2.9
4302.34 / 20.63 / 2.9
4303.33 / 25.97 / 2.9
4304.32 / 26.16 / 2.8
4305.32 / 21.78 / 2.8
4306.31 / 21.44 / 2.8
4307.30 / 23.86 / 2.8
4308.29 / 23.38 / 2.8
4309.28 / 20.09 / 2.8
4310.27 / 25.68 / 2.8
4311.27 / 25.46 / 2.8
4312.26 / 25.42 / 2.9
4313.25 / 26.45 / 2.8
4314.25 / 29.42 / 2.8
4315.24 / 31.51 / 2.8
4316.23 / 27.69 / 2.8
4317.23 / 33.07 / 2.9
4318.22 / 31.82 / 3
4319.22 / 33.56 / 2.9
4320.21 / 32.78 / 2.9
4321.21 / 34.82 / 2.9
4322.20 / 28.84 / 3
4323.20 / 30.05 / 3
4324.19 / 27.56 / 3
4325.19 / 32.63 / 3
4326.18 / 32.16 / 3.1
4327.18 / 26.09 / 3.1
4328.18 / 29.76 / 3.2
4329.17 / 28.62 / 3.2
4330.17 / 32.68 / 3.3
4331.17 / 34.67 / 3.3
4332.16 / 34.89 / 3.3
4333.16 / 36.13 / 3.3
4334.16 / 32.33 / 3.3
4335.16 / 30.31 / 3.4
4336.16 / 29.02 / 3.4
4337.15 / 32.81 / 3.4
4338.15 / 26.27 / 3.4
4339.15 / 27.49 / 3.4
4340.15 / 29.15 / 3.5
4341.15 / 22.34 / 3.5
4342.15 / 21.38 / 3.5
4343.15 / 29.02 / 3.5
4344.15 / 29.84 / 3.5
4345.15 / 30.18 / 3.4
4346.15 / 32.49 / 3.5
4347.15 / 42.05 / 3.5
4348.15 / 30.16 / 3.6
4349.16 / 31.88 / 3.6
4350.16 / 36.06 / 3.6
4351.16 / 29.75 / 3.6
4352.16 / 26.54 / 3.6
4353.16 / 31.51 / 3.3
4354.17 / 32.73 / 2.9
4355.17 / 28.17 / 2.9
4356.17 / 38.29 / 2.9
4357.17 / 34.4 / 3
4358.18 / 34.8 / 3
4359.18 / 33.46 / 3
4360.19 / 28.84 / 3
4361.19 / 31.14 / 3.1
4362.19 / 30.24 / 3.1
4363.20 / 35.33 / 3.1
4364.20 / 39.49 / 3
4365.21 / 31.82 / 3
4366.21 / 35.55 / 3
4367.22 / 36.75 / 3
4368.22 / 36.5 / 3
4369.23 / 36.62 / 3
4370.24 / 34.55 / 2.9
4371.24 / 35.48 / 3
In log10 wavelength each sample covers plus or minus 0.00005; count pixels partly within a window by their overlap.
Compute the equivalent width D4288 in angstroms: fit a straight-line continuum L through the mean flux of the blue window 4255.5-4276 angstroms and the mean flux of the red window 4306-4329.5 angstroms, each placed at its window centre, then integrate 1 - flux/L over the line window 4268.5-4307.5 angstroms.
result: 2.8 angstroms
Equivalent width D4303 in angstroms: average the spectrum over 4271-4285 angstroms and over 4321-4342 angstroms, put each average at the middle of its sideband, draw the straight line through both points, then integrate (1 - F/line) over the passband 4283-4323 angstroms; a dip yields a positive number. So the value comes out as 3.1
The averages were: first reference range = 28.8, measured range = 27.2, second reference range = 30.2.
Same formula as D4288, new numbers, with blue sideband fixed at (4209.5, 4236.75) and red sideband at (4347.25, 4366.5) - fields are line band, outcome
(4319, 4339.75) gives 0.6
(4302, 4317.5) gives 2.9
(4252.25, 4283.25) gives 0.6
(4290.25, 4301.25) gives 1.7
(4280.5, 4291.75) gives 0.6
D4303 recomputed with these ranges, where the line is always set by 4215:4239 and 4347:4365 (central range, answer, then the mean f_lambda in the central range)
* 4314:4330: 0.6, 30.7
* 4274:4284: 0.7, 28.6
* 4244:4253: -0.3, 30.7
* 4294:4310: 3.9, 23.8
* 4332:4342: 0.8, 29.6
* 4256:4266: -0.1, 30.5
